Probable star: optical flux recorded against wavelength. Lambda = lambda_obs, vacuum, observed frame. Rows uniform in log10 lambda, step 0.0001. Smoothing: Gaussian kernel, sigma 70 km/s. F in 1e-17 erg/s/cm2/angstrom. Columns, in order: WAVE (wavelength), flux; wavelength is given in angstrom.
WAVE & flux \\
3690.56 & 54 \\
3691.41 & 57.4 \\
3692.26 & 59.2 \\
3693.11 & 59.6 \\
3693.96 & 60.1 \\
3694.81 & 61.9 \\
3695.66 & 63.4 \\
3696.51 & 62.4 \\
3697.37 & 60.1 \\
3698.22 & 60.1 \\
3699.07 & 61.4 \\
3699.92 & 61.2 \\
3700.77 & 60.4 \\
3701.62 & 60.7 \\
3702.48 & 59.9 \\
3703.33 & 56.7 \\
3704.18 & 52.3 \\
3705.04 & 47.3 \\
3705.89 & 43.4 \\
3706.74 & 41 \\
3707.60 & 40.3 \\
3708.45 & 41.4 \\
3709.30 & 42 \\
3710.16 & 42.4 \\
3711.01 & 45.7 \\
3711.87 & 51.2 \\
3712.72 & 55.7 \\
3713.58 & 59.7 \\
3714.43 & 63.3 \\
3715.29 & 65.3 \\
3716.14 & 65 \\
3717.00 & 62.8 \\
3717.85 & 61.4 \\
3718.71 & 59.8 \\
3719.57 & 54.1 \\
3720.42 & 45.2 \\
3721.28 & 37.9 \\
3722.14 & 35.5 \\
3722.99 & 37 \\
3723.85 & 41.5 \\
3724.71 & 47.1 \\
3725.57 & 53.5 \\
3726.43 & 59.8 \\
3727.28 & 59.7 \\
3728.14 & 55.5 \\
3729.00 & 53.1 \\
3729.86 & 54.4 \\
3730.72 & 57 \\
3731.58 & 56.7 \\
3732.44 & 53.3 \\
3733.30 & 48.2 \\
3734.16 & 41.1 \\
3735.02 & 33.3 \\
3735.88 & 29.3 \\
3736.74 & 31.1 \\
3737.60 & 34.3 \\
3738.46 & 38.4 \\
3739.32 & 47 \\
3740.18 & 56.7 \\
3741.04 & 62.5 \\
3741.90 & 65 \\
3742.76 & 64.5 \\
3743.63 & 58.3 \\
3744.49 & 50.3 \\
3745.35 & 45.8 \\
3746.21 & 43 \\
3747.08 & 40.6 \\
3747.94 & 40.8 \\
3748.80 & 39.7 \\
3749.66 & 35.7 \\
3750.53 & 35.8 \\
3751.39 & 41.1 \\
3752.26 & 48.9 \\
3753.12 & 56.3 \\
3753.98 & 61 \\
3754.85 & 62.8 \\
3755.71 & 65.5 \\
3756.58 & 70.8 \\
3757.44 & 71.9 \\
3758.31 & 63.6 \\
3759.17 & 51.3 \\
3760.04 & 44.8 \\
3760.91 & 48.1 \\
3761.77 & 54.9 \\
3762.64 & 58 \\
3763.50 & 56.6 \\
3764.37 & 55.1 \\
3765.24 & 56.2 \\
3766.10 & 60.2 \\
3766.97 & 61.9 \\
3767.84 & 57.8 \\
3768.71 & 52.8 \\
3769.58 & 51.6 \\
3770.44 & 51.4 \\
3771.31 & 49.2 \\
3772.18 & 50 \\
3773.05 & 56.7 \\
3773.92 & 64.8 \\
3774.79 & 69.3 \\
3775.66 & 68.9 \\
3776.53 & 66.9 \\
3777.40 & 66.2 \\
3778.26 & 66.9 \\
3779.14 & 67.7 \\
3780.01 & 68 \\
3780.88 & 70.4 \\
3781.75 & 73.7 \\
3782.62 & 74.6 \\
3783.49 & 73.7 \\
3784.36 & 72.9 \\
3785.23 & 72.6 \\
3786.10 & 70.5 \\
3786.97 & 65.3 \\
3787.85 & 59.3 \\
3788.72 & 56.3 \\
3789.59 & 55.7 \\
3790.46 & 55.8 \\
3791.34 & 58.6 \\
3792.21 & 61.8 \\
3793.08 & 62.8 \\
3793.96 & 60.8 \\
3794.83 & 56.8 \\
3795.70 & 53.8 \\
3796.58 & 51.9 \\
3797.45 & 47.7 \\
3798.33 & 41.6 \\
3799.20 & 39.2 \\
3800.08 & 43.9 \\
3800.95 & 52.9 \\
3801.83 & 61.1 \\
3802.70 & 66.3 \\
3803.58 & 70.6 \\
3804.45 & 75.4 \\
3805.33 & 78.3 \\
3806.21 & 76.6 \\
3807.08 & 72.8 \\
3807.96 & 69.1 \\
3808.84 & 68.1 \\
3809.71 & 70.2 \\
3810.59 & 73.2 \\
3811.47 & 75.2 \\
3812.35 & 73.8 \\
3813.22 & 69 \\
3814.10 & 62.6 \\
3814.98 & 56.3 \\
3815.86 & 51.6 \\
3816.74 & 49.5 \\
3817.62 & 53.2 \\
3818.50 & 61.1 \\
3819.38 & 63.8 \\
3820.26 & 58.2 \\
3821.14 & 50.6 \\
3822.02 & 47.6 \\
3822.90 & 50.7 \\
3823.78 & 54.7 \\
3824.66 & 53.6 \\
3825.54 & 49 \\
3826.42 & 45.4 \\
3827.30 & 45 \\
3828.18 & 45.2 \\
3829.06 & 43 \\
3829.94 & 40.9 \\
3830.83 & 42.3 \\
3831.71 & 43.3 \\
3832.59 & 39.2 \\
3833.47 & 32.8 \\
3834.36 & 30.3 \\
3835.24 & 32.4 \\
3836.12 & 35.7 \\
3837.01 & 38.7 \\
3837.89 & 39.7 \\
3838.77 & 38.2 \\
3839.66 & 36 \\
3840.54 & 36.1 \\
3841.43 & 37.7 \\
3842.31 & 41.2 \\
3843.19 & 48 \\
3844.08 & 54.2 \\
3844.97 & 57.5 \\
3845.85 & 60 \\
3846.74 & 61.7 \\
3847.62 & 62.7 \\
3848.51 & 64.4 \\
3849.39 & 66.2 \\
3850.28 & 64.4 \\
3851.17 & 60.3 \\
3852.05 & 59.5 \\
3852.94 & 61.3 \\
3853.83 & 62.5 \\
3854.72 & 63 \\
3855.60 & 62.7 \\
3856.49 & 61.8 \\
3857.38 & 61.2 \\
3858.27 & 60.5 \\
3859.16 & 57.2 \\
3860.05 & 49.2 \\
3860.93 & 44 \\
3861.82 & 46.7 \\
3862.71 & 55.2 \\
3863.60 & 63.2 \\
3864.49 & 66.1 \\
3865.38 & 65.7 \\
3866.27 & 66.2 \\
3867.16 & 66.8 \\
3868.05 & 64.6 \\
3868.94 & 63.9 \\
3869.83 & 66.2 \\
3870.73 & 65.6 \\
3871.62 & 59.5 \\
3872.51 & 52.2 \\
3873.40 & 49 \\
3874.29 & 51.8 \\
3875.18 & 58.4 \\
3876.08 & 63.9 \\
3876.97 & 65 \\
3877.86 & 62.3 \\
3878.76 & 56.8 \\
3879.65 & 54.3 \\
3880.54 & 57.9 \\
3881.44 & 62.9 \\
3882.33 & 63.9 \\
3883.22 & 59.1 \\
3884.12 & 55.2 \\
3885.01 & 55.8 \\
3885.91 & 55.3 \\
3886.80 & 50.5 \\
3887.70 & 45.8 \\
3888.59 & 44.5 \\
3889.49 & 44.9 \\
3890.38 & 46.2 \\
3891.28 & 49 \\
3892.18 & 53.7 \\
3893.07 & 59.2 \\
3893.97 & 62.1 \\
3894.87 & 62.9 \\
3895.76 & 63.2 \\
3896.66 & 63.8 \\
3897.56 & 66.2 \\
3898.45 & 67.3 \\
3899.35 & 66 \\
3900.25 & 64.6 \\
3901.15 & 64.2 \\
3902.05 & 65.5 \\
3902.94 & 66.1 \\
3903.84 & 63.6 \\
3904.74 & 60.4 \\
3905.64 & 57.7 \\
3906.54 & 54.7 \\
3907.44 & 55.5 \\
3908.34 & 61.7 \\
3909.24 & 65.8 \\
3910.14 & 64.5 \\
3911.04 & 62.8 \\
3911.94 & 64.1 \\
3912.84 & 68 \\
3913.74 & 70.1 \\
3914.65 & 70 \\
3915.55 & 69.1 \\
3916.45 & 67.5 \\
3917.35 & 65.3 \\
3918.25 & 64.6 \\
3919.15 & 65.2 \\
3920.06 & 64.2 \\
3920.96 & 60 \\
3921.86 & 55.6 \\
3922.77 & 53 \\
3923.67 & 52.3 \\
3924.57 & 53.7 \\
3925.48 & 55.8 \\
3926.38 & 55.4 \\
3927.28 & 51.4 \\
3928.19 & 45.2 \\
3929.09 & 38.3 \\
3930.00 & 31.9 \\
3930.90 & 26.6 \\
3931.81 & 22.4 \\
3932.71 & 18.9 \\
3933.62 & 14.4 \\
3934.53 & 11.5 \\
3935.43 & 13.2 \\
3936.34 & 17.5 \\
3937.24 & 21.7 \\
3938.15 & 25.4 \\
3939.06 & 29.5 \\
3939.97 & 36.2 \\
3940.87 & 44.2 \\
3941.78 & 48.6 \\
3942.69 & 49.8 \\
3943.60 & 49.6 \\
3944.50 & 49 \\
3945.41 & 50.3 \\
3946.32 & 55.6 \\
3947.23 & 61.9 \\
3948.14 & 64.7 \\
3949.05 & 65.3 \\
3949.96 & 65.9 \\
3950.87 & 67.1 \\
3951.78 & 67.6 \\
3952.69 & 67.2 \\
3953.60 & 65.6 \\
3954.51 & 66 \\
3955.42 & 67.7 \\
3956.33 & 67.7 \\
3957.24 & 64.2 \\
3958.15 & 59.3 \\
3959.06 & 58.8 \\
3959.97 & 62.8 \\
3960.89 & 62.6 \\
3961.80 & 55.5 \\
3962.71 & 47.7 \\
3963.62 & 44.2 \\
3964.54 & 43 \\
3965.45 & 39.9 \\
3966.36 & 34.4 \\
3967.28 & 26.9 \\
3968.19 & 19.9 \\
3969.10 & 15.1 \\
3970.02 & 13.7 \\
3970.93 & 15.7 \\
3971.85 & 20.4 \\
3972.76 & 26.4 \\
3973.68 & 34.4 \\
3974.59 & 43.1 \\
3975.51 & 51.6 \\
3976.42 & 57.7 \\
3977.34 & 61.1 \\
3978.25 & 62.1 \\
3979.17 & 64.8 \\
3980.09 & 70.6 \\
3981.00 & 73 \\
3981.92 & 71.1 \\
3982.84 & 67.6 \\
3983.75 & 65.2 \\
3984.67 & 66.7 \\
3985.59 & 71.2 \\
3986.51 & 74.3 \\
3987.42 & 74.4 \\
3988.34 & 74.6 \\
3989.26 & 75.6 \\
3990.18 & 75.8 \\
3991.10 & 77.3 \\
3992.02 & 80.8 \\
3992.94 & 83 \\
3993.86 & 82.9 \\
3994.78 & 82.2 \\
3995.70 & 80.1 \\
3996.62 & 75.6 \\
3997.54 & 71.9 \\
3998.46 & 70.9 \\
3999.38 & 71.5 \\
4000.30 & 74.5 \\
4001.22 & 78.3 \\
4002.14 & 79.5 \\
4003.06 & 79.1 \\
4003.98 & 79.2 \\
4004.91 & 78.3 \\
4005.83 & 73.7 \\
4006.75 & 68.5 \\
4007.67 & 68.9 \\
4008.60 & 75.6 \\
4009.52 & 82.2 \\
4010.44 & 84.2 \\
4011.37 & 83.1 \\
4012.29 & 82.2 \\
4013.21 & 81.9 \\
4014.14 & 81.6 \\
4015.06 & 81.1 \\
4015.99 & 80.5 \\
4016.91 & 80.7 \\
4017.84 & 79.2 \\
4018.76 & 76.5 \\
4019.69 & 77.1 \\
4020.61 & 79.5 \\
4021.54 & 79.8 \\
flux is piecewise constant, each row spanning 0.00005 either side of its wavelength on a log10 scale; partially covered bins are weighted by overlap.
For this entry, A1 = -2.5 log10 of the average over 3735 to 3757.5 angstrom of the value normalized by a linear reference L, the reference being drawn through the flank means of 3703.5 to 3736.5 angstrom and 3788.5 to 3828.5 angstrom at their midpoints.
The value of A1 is 0.07 mag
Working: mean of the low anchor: 49.8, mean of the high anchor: 58.7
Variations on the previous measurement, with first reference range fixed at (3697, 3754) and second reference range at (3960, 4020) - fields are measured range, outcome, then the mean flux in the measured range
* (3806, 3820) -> -0.18 mag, 65.1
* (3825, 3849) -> 0.25 mag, 44.6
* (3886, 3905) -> 0.02 mag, 58.5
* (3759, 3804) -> -0.12 mag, 59.4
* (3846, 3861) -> -0.06 mag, 60.6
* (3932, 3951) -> 0.47 mag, 40.3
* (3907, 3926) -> -0.03 mag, 62.3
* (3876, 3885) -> -0.02 mag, 59.8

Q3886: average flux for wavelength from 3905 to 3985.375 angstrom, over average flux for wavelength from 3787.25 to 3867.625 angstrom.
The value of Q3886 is 0.9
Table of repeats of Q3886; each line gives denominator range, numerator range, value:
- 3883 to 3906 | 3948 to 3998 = 1.01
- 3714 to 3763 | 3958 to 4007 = 1.18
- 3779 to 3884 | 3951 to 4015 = 1.11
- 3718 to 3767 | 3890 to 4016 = 1.15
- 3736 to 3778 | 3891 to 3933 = 1.08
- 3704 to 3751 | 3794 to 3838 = 1.11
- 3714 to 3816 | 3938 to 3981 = 0.87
